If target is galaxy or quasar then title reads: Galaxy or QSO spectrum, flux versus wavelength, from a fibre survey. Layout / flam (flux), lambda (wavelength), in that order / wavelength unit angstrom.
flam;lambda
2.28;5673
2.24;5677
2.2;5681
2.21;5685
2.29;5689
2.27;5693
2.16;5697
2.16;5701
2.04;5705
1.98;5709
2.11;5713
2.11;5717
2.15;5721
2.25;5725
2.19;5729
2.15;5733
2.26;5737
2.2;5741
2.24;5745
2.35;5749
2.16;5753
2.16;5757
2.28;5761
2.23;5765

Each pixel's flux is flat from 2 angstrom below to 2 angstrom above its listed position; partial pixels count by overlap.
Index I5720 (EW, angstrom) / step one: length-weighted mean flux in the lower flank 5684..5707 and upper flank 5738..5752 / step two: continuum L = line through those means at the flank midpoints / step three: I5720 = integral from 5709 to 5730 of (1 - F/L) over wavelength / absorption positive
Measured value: 0.73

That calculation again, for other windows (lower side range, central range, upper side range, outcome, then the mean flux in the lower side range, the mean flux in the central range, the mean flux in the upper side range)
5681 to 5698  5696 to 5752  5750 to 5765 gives 1.4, 2.23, 2.17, 2.21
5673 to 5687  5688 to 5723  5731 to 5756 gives 1.4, 2.23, 2.14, 2.22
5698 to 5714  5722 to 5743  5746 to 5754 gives -0.2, 2.08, 2.21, 2.27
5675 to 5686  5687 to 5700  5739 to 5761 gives -0.1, 2.22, 2.23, 2.23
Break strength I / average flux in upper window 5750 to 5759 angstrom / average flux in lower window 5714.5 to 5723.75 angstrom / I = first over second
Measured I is 1.02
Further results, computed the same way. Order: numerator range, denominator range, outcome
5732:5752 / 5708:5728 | 1.05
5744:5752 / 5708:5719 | 1.10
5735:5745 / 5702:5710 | 1.10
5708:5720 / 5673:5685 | 0.93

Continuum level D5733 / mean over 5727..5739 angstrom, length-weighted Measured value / 2.2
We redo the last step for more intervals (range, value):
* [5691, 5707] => 2.16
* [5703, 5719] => 2.06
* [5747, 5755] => 2.25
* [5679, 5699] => 2.23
